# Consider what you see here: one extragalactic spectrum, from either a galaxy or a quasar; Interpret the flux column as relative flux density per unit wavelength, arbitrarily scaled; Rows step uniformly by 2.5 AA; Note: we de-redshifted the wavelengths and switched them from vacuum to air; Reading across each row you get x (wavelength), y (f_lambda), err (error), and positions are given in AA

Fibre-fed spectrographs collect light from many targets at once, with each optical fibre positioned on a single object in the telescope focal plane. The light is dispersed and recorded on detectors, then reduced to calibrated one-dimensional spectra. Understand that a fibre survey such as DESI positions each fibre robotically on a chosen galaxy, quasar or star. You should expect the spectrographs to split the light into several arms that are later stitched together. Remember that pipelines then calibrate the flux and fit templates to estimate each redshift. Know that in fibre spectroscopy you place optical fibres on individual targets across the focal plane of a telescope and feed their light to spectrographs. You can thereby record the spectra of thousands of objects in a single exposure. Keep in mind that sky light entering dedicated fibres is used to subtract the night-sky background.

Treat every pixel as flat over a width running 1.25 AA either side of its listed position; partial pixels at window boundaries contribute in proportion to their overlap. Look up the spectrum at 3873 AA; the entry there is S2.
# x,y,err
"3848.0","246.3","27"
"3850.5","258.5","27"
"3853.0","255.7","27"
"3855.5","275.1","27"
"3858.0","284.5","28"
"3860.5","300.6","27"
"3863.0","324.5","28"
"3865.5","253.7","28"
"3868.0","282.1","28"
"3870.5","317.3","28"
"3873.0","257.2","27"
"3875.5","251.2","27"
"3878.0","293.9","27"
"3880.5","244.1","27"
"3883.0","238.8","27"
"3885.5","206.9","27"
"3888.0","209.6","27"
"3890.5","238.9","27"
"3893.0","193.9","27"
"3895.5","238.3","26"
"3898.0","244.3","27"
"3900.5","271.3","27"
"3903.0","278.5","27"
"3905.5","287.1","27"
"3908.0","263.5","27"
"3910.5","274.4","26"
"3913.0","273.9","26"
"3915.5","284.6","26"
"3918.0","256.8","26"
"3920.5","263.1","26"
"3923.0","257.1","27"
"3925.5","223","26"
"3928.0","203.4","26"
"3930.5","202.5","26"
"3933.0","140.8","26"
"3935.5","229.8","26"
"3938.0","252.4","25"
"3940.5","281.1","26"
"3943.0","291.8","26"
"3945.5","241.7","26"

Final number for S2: 257.2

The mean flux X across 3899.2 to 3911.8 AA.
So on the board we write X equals 275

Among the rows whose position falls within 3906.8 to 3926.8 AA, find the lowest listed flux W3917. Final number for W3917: 223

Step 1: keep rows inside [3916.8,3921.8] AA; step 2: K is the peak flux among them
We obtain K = 263.1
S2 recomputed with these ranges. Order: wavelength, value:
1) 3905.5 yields 287.1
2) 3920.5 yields 263.1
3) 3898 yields 244.3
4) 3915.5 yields 284.6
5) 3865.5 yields 253.7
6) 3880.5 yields 244.1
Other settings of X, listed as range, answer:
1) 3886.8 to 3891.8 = 224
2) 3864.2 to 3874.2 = 278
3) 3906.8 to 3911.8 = 269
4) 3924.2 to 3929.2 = 214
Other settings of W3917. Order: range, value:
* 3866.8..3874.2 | 257.2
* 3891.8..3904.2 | 193.9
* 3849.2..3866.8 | 253.7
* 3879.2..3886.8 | 206.9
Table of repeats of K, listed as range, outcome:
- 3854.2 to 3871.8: 324.5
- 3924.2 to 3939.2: 252.4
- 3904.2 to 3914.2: 287.1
